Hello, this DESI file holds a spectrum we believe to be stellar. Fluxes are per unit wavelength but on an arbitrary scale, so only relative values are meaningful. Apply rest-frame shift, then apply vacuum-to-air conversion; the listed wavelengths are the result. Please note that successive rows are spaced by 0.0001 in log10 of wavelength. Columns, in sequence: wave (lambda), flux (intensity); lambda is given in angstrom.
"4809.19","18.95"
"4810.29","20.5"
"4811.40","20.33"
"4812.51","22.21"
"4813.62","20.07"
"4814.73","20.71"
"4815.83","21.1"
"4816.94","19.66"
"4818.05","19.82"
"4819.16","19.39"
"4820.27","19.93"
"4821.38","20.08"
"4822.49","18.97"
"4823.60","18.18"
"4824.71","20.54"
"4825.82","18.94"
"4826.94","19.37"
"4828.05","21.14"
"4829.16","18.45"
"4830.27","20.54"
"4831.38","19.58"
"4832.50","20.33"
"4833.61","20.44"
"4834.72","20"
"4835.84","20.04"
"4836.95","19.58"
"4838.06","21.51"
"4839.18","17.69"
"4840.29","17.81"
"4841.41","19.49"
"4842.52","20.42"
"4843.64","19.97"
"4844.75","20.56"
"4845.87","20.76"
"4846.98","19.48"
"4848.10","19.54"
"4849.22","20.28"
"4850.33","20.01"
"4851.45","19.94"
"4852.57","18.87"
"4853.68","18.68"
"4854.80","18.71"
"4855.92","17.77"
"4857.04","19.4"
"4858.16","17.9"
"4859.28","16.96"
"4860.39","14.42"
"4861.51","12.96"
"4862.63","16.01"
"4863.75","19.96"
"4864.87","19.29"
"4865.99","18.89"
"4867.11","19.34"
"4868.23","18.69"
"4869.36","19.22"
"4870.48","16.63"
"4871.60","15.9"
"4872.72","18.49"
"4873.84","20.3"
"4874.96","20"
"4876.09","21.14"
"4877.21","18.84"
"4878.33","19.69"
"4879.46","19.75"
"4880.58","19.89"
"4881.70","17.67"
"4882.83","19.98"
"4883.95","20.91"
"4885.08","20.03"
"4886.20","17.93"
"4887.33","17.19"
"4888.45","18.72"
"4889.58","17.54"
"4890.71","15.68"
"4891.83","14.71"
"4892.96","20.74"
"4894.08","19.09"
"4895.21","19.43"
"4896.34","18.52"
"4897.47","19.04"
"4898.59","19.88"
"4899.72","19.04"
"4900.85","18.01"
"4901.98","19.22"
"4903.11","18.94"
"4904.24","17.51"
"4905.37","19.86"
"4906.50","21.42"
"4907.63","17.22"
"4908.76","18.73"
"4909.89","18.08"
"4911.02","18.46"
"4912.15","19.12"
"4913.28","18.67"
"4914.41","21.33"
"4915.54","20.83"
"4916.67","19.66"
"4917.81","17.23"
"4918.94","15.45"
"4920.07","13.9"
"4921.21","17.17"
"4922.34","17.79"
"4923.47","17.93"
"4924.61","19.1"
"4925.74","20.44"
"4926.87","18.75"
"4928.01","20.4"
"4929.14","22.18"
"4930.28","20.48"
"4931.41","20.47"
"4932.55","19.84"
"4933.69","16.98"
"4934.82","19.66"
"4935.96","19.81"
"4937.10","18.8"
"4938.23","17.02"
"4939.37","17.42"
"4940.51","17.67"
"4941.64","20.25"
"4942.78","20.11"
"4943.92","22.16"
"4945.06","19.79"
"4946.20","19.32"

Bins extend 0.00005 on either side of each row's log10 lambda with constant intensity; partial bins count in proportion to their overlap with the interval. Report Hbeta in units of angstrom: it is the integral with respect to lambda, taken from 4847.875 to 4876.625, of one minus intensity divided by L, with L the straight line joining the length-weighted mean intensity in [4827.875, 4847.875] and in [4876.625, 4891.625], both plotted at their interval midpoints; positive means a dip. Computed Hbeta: 1.2 angstrom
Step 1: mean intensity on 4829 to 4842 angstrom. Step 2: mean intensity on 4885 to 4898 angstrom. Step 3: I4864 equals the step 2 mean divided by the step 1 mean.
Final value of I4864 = 0.92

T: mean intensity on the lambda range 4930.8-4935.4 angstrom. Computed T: 19.2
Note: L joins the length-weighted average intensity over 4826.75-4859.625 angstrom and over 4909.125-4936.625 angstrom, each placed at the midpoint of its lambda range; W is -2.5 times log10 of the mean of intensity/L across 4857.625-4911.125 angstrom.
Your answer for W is 0.04 mag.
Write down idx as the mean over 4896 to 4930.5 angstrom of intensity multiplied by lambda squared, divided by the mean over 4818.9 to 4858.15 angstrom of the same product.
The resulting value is 1.0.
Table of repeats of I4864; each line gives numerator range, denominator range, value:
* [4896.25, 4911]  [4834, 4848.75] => 0.96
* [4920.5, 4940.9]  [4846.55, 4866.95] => 1.04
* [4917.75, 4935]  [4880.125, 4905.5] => 1.00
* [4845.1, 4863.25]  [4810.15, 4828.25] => 0.91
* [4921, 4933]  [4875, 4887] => 1.00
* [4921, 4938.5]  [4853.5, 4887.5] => 1.04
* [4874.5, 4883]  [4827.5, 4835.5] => 0.98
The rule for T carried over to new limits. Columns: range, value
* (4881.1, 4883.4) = 18.9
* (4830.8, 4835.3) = 20.1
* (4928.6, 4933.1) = 20.7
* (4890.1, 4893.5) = 17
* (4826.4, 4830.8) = 19.9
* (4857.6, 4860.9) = 16.5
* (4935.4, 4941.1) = 18.2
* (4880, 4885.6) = 19.7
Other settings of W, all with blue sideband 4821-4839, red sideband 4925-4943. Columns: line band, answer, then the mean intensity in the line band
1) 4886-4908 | 0.059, 18.5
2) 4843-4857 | 0.010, 19.5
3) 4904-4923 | 0.061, 18.4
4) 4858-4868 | 0.137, 17.3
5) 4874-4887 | 0.000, 19.6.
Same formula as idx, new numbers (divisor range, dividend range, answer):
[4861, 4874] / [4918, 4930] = 1.05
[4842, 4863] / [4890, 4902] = 1.01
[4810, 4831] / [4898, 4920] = 0.97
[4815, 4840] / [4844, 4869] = 0.95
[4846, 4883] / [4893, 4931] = 1.03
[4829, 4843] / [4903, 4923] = 0.96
